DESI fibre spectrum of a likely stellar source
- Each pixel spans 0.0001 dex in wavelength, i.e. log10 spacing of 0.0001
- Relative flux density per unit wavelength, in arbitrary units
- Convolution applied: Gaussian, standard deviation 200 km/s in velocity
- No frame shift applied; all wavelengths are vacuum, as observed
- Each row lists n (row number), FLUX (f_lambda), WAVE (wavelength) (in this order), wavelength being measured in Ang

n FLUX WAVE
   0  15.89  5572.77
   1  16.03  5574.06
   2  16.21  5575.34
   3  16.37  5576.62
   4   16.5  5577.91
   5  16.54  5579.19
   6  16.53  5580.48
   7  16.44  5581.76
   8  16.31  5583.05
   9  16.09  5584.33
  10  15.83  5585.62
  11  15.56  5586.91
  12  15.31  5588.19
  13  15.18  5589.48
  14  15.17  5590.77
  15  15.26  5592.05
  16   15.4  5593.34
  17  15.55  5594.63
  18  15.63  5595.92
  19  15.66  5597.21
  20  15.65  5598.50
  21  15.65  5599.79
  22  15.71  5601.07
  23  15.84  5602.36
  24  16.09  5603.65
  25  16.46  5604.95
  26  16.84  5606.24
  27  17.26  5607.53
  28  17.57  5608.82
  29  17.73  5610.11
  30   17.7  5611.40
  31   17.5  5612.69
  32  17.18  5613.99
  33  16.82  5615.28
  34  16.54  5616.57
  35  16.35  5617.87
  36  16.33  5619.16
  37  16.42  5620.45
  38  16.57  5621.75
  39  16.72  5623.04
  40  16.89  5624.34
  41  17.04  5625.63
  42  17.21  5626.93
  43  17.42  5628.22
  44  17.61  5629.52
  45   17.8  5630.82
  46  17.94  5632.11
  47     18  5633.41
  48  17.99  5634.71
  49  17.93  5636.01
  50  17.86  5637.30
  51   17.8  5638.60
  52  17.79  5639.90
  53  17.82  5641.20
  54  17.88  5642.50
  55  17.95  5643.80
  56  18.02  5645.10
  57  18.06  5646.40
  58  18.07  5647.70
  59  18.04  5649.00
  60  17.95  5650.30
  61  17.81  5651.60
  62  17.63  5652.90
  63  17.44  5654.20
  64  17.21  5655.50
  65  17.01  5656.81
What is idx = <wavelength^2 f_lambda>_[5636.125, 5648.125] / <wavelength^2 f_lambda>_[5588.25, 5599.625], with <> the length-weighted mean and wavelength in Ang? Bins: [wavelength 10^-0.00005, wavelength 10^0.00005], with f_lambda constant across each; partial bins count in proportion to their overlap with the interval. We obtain 1.2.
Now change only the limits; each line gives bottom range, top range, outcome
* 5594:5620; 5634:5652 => 1.10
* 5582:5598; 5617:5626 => 1.08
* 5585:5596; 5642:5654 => 1.19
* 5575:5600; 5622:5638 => 1.12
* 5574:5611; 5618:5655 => 1.11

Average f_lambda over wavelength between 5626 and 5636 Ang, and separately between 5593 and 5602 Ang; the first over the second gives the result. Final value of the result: 1.13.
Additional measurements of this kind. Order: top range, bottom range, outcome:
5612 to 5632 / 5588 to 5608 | 1.08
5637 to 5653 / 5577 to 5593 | 1.13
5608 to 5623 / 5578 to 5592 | 1.07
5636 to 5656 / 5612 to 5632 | 1.05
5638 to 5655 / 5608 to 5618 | 1.04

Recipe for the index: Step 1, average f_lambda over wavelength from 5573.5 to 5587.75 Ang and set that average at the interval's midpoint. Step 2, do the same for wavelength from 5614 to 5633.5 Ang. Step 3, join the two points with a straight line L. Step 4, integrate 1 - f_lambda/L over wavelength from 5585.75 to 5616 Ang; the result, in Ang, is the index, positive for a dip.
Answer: 0.73 Ang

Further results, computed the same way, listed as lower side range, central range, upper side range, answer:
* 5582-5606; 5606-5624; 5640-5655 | -0.45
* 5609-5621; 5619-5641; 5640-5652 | 0.07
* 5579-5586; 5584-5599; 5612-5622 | 0.81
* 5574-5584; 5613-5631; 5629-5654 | 0.53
